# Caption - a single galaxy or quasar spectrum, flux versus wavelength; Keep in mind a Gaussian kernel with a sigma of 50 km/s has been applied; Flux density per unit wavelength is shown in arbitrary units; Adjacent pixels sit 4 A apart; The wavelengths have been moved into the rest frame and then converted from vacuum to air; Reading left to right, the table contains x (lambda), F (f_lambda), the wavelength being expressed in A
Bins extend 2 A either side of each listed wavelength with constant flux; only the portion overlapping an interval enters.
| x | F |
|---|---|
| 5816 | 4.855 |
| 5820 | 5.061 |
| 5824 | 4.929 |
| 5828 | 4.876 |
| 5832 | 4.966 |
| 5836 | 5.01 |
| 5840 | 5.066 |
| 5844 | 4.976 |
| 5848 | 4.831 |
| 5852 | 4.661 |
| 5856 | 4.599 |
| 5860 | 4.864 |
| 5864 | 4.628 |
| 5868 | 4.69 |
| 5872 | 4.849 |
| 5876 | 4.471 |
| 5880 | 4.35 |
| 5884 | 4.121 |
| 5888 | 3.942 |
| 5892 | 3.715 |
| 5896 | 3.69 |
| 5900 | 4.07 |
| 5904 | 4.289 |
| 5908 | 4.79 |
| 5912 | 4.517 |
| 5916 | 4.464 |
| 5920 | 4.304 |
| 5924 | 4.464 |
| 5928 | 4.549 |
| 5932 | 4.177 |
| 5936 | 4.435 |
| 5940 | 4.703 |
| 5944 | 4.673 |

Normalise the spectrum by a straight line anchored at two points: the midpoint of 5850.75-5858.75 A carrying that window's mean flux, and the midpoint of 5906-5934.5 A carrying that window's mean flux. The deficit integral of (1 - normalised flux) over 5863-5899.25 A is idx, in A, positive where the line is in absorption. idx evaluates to 2.5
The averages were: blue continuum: 4.65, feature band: 4.26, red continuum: 4.47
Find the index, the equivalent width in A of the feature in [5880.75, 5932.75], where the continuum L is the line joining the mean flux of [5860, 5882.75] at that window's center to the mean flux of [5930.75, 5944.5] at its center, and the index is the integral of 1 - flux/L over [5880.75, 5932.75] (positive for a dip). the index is 3.5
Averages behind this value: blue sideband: 4.61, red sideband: 4.5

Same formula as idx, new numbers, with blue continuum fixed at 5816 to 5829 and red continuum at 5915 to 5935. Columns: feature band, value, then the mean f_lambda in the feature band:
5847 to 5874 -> 0.07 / 4.73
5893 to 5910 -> 1.26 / 4.18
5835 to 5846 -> -0.38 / 5.02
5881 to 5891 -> 1.24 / 4.03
